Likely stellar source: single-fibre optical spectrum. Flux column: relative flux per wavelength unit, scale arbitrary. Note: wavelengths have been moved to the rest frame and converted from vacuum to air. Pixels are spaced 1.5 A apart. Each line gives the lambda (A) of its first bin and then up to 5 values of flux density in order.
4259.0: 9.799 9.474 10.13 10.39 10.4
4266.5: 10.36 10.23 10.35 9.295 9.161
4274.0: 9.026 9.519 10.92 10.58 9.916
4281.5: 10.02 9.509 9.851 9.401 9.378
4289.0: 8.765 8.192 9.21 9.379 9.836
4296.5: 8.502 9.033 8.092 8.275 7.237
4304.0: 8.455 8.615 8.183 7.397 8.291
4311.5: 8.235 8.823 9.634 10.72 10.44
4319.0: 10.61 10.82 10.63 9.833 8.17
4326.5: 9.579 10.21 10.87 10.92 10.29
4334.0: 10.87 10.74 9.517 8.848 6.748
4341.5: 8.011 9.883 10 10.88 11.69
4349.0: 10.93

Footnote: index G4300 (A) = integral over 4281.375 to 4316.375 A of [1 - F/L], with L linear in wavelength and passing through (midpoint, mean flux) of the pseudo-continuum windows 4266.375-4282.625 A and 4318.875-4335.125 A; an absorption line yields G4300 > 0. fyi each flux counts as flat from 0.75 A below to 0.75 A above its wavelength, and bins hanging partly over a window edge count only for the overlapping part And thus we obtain 4.29 A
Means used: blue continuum 9.92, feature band 8.84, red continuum 10.3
